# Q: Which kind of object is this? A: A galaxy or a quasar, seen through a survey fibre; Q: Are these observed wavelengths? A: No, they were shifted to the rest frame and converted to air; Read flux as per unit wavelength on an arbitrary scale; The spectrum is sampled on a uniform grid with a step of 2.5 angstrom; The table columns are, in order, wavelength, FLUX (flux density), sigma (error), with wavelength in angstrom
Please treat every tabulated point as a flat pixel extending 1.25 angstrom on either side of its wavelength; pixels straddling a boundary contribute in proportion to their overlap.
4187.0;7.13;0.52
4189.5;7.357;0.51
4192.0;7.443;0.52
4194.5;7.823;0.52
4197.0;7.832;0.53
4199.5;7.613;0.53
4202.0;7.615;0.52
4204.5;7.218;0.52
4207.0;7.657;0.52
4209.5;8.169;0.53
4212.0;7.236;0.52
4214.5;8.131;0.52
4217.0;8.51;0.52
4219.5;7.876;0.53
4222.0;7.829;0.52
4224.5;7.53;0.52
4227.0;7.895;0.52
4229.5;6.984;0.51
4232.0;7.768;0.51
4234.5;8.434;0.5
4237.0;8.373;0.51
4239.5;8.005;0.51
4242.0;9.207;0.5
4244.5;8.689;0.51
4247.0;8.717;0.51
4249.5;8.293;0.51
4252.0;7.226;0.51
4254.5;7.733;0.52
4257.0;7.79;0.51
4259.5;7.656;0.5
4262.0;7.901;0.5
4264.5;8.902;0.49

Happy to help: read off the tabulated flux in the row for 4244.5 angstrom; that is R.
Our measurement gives 8.689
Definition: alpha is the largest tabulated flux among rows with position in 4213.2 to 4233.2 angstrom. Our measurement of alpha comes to 8.51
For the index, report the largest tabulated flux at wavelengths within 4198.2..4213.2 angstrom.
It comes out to 8.169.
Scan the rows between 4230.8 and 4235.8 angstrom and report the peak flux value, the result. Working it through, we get 8.434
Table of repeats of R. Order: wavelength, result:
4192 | 7.443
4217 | 8.51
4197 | 7.832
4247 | 8.717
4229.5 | 6.984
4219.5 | 7.876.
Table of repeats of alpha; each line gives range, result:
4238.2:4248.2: 9.207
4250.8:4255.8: 7.733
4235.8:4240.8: 8.373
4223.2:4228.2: 7.895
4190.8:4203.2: 7.832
